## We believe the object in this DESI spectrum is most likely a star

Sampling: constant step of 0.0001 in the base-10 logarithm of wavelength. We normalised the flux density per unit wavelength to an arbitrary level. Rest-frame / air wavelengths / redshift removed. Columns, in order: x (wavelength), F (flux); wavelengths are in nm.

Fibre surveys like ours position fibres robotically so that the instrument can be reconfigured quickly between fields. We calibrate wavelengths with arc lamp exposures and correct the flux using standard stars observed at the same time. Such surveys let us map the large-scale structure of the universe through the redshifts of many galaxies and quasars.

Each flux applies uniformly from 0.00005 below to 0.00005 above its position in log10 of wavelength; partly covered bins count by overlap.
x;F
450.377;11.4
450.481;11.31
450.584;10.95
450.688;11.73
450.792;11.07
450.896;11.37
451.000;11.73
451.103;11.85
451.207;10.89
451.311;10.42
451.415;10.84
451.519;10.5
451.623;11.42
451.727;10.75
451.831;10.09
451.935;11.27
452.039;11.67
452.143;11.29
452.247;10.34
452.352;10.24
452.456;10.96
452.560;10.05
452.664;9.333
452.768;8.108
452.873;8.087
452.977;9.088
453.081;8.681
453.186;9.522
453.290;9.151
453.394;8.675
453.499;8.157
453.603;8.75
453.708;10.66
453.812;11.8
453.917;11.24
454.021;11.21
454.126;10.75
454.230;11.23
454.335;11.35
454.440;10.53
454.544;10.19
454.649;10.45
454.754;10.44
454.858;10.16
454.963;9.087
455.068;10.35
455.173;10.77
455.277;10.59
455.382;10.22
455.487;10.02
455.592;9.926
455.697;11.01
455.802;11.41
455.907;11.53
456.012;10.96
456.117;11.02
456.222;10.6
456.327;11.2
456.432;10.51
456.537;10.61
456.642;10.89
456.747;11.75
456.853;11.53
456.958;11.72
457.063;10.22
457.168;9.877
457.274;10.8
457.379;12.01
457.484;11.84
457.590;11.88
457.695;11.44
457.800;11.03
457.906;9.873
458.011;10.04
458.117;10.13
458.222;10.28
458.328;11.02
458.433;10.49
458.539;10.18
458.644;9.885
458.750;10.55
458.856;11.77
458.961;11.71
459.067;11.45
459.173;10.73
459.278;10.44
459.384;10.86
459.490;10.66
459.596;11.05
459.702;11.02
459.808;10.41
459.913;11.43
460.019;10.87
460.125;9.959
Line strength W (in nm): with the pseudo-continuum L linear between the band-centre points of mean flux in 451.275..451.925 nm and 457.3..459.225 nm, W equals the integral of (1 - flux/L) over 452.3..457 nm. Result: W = 0.210 nm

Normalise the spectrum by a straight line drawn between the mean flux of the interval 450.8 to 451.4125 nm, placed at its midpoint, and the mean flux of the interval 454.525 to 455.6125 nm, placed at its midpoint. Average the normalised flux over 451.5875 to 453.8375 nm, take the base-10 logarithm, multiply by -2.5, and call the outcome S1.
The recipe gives 0.098 mag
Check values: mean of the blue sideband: 11.2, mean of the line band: 9.88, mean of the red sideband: 10.2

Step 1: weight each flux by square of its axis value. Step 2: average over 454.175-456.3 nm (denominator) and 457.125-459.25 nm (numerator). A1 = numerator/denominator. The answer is 1.04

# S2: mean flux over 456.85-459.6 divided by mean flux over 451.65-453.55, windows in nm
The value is 1.1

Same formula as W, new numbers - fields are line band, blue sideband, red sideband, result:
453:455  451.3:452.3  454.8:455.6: 0.06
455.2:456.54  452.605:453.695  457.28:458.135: -0.08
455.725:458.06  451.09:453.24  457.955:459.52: -0.11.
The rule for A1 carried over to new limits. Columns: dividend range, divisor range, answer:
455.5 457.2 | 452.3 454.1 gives 1.15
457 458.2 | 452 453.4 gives 1.14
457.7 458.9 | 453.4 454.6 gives 1.02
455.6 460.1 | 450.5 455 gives 1.07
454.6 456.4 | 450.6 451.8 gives 0.97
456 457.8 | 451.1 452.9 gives 1.09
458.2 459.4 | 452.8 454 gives 1.17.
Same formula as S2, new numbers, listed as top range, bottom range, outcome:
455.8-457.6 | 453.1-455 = 1.09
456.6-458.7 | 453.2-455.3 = 1.06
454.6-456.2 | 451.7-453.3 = 1.06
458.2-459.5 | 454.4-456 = 1.03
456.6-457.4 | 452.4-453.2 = 1.20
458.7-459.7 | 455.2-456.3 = 1.03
